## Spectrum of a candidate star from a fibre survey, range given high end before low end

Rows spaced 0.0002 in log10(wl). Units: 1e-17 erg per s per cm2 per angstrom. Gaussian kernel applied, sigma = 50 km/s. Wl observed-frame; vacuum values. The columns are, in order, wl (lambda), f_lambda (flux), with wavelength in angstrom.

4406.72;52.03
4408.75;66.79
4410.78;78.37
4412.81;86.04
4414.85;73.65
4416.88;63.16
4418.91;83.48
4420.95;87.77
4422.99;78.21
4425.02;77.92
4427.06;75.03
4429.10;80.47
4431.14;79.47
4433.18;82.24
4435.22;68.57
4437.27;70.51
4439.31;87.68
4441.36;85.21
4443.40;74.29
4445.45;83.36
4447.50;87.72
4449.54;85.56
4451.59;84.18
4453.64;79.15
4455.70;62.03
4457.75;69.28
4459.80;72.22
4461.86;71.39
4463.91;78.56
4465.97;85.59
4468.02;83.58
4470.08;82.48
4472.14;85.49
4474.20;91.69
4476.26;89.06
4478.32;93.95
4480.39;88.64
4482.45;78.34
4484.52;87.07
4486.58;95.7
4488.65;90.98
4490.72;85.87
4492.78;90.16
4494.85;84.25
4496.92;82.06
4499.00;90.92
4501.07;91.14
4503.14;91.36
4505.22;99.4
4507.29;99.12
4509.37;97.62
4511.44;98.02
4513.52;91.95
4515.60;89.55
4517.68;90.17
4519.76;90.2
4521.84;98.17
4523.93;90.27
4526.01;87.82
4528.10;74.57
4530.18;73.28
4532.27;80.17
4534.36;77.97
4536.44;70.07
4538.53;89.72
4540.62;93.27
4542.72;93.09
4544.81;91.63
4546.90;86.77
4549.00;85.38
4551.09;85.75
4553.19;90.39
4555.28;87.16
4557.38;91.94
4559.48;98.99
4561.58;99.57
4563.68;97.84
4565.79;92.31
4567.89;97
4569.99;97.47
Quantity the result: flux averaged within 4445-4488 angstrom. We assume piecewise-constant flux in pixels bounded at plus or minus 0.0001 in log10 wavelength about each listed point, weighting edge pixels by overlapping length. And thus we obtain 82.7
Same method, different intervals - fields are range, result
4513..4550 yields 86.2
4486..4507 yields 90.4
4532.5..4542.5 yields 83.4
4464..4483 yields 86.3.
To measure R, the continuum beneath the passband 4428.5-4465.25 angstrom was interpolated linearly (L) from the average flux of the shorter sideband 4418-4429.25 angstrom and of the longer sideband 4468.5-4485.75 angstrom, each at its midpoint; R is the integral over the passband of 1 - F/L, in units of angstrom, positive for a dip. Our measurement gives 2.4 angstrom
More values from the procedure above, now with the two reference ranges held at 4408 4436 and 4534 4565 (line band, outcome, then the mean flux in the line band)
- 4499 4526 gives -2.4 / 93.6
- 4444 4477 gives 0.2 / 80.6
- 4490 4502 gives -0.4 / 87.4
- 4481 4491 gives -0.5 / 87.8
